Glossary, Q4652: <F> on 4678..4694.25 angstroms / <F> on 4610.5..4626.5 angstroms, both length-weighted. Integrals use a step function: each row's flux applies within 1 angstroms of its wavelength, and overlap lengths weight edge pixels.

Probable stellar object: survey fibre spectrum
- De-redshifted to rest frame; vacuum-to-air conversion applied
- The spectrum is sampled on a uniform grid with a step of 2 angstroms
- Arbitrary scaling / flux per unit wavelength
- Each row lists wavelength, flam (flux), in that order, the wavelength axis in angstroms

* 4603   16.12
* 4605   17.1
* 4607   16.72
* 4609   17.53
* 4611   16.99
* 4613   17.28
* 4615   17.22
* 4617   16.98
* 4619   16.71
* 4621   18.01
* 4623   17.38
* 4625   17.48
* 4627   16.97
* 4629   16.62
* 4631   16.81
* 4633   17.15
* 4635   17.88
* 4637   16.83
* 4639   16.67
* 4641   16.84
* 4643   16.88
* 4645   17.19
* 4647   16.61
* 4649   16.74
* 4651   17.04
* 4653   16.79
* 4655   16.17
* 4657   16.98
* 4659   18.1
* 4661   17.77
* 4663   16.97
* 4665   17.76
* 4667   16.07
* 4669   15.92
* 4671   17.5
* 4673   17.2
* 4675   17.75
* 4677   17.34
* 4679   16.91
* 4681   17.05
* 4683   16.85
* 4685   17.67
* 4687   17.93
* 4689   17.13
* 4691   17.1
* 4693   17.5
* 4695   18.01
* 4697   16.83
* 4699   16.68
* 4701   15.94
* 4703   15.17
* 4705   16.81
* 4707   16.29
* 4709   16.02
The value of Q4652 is 1.00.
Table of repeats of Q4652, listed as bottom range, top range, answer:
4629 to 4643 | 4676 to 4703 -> 1.01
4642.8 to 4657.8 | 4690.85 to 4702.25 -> 1.01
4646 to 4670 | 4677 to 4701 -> 1.02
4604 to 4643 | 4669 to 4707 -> 1.00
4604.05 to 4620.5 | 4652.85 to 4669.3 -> 0.99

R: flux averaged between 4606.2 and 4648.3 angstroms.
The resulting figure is 17.1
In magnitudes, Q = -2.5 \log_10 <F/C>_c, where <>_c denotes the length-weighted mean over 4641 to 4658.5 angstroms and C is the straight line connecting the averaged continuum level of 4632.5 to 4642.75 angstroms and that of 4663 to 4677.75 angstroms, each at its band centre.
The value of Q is 0.01 mag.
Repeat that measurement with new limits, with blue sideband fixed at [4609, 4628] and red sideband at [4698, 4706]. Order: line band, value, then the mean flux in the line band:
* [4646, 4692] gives -0.03 mag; 17.1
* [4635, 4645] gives 0.00 mag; 17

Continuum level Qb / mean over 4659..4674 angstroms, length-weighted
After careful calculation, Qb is 17.1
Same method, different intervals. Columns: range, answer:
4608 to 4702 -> 17.1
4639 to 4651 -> 16.9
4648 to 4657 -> 16.7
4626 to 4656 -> 16.9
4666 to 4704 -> 17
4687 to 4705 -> 16.9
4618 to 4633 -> 17.1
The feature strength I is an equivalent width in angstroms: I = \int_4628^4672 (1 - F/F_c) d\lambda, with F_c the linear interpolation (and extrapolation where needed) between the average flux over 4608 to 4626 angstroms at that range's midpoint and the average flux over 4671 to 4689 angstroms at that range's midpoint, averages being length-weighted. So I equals 0.87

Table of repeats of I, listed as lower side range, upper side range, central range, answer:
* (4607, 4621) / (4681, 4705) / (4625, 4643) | 0.12 angstroms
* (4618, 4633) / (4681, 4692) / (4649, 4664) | 0.12 angstroms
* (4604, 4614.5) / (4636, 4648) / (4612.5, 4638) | -0.29 angstroms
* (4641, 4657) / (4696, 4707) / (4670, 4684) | -0.60 angstroms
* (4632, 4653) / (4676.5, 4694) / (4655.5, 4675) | -0.02 angstroms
